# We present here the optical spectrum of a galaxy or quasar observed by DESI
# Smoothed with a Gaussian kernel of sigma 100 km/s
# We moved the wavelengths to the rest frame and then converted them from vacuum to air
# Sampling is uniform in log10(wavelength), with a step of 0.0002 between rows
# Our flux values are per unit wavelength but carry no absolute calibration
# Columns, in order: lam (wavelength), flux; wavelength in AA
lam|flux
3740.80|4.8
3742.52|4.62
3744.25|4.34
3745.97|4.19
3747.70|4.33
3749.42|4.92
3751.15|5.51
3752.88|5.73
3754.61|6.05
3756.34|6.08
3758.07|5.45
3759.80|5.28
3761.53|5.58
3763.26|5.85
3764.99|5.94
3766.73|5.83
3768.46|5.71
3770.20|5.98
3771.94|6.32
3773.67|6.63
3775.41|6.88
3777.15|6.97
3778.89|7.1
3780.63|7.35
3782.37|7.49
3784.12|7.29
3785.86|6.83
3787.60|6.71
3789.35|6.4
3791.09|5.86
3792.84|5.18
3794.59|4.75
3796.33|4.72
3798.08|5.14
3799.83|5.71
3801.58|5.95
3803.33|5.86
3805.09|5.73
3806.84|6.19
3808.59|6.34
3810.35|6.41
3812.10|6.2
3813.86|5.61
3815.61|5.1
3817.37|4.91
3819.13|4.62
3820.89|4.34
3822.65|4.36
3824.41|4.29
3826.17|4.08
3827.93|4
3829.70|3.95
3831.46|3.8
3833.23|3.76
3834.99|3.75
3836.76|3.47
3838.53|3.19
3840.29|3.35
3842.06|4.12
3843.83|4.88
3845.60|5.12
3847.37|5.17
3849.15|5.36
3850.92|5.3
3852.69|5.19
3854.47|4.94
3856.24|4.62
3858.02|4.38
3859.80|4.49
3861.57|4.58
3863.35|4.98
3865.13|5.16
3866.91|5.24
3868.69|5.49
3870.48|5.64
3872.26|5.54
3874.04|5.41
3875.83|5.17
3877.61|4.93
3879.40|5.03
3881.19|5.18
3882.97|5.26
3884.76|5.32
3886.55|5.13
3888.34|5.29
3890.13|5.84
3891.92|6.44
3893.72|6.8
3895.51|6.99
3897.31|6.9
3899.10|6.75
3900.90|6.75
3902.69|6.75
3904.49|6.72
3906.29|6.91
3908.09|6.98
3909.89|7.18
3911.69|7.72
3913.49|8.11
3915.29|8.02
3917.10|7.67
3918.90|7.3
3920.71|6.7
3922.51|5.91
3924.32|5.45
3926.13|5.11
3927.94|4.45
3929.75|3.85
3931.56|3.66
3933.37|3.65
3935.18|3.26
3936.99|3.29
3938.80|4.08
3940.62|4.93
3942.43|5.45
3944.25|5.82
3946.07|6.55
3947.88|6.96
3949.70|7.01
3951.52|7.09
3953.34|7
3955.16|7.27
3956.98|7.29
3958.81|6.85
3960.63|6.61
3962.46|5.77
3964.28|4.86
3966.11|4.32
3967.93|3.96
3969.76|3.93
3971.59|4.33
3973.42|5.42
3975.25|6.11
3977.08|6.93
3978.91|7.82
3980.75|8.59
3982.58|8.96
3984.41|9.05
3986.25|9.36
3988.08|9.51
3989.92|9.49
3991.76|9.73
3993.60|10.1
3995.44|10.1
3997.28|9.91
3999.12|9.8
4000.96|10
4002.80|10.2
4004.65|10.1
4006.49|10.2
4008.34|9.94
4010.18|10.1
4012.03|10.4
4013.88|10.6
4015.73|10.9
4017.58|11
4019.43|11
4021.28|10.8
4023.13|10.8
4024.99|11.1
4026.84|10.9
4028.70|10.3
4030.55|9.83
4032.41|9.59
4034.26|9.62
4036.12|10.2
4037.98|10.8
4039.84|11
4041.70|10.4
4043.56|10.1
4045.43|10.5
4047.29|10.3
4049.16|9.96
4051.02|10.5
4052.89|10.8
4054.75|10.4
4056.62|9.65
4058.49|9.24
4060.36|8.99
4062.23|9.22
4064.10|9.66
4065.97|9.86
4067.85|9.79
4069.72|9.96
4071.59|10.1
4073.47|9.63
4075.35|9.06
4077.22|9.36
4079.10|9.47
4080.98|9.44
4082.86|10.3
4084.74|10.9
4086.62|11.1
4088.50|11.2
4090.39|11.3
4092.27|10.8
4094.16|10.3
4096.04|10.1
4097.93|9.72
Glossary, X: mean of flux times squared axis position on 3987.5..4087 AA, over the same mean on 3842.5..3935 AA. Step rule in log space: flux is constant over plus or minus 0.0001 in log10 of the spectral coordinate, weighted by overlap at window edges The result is 1.92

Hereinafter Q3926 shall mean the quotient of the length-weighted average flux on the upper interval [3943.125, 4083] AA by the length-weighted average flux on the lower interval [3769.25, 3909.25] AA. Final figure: 1.64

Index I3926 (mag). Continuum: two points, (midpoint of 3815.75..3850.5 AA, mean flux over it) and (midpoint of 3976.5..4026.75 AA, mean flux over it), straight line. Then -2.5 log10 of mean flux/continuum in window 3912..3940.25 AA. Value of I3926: 0.32 mag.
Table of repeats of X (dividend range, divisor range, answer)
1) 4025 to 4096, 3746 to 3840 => 2.13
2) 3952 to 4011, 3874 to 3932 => 1.34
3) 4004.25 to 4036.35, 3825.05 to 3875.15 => 2.46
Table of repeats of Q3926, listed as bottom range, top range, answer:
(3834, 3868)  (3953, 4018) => 1.79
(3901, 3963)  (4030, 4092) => 1.65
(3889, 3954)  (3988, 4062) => 1.67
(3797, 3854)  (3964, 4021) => 1.79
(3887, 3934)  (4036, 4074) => 1.59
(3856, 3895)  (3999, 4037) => 1.96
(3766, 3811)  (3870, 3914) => 1.00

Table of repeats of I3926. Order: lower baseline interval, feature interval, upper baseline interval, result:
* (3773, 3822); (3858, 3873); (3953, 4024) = 0.327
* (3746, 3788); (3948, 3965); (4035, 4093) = 0.284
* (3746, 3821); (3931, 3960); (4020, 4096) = 0.433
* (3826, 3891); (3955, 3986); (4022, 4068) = 0.245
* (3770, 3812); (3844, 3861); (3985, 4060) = 0.422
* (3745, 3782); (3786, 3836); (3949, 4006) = 0.216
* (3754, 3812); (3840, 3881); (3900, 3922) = 0.333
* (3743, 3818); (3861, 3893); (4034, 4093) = 0.345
